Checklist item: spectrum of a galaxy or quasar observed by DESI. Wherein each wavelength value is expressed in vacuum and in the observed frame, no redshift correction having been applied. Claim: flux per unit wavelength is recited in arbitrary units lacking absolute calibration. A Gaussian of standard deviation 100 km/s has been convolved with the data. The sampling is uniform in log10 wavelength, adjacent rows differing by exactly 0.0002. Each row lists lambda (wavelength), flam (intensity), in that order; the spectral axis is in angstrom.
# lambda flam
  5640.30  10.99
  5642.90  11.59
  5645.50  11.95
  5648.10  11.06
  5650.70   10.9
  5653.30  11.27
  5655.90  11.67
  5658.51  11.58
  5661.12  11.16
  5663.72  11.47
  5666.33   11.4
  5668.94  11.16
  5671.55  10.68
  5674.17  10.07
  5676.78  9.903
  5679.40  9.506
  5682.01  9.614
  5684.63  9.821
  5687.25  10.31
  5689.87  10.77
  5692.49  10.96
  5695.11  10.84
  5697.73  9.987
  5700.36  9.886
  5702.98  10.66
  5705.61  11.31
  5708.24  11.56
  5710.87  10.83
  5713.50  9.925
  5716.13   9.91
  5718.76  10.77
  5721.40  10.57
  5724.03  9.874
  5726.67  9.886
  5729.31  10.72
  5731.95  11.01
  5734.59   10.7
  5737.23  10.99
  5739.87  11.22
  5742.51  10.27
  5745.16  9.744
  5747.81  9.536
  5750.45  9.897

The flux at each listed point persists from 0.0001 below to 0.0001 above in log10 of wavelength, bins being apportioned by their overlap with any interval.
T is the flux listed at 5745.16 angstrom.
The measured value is 9.744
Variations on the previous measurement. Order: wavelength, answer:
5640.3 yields 10.99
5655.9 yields 11.67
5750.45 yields 9.897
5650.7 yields 10.9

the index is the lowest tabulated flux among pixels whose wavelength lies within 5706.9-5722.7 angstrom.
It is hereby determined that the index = 9.91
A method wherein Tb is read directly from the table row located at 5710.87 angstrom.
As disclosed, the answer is 10.83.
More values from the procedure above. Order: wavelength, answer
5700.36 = 9.886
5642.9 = 11.59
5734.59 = 10.7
